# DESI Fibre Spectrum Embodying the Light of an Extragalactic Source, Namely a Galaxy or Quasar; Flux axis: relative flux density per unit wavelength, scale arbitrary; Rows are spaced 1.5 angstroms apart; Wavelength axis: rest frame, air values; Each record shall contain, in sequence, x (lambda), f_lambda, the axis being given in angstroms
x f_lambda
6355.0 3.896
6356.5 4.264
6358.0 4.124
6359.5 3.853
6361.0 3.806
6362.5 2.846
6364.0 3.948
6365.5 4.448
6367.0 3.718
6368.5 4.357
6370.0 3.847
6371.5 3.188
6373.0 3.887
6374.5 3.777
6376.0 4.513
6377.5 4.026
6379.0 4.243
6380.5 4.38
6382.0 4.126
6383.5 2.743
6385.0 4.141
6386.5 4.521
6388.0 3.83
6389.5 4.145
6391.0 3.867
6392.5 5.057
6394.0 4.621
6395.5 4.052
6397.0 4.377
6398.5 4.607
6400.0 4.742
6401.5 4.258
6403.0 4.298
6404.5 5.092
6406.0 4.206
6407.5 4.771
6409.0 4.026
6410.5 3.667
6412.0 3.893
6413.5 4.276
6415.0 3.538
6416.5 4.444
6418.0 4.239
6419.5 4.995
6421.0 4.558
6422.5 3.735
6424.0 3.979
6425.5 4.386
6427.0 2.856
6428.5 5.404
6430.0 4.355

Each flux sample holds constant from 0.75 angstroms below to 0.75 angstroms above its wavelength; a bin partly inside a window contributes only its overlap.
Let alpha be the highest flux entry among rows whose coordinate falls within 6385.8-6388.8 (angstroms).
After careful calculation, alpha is 4.521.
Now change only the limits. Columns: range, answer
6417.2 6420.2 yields 4.995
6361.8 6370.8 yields 4.448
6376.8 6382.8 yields 4.38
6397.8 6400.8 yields 4.742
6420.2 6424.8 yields 4.558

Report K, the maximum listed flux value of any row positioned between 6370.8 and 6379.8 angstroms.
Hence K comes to 4.513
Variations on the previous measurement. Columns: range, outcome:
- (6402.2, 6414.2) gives 5.092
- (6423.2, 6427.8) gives 4.386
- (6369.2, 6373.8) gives 3.887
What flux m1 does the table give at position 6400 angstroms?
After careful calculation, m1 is 4.742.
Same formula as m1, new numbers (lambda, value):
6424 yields 3.979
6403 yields 4.298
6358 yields 4.124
